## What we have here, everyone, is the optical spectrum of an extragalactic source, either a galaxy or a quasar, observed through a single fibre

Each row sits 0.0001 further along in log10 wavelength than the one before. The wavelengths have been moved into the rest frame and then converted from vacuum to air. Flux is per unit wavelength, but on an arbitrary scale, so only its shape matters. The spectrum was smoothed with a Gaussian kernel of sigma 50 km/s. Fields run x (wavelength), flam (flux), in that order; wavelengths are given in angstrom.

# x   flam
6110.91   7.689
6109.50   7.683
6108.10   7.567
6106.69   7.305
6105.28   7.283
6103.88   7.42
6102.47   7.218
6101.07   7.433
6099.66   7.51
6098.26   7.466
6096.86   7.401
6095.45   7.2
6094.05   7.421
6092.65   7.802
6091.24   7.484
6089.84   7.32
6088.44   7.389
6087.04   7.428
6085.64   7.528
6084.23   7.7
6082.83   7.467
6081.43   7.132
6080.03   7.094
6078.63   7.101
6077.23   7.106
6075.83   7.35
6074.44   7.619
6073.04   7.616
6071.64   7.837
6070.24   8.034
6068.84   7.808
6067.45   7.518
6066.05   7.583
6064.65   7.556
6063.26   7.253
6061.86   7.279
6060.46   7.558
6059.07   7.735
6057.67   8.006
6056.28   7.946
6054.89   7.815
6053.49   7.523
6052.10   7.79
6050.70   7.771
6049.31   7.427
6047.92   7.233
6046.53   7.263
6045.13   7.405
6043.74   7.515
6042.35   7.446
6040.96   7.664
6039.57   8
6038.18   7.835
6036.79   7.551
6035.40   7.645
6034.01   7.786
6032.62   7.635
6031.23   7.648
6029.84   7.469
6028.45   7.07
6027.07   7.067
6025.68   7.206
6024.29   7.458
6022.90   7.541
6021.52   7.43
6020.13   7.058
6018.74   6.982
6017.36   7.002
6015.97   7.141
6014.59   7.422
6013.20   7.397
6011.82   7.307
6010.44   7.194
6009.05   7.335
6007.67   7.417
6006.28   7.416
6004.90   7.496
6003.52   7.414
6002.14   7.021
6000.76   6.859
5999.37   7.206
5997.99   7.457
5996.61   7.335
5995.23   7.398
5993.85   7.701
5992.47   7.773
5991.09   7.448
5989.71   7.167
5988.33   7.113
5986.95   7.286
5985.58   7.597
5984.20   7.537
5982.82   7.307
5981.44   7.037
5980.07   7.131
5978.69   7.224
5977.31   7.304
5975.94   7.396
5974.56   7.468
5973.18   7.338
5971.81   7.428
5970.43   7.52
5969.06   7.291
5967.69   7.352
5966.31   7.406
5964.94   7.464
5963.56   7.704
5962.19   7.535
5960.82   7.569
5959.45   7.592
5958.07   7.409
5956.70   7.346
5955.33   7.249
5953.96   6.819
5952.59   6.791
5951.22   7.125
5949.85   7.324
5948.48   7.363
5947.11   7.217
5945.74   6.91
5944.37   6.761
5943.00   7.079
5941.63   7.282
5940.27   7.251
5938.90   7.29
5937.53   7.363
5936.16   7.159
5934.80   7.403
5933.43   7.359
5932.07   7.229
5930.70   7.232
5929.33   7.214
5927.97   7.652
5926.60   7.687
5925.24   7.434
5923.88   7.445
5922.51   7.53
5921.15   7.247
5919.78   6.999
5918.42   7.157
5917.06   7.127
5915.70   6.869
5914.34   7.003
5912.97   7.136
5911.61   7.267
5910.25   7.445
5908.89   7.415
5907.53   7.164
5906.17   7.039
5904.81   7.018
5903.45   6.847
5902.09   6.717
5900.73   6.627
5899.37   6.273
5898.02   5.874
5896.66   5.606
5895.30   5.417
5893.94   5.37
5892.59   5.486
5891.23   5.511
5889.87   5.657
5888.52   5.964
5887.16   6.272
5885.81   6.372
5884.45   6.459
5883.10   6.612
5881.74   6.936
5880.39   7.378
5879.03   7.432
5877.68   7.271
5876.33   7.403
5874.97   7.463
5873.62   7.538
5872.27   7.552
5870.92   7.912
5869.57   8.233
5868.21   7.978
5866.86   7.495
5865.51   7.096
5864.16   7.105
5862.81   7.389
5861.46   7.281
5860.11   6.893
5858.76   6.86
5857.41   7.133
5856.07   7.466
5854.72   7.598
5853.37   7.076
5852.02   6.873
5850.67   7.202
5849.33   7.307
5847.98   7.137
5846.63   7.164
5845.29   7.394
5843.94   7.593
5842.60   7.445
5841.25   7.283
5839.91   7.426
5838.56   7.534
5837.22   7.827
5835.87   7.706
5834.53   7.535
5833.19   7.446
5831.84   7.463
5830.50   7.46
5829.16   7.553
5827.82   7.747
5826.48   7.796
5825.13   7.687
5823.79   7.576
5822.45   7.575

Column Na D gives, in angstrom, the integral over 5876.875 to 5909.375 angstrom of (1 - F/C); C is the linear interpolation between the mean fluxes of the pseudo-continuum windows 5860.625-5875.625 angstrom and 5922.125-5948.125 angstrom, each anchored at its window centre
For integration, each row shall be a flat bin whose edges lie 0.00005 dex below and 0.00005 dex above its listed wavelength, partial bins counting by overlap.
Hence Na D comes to 4.4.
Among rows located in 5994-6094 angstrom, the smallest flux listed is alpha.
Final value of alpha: 6.859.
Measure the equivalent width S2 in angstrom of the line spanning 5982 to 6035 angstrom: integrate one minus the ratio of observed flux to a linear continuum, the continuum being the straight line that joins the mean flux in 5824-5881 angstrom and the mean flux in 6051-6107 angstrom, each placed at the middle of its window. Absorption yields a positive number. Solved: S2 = 1.0 angstrom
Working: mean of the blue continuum 7.43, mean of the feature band 7.34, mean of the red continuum 7.5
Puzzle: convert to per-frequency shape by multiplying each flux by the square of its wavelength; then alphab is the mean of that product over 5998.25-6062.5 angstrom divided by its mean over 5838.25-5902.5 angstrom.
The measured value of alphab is 1.1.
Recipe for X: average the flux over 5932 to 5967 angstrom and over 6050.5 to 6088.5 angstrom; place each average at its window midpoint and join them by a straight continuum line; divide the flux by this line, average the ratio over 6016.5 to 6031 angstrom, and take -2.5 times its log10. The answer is 0.03 mag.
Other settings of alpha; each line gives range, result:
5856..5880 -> 6.86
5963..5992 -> 7.037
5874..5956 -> 5.37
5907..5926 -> 6.869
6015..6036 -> 6.982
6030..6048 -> 7.233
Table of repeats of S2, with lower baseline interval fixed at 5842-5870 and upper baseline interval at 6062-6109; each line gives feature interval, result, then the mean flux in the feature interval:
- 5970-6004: 0.3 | 7.34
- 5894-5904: 1.6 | 6.13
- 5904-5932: 0.4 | 7.25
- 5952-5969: 0.0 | 7.35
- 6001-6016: 0.2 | 7.32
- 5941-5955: 0.6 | 7.07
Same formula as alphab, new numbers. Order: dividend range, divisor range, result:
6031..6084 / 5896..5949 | 1.12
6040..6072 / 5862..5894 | 1.16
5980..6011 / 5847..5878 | 1.04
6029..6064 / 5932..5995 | 1.07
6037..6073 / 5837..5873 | 1.11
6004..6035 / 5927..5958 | 1.05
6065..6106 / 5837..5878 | 1.09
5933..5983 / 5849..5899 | 1.09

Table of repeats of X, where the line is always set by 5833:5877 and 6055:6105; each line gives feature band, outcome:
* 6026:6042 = -0.013 mag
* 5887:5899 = 0.291 mag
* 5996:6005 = 0.033 mag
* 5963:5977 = 0.003 mag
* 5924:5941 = 0.011 mag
